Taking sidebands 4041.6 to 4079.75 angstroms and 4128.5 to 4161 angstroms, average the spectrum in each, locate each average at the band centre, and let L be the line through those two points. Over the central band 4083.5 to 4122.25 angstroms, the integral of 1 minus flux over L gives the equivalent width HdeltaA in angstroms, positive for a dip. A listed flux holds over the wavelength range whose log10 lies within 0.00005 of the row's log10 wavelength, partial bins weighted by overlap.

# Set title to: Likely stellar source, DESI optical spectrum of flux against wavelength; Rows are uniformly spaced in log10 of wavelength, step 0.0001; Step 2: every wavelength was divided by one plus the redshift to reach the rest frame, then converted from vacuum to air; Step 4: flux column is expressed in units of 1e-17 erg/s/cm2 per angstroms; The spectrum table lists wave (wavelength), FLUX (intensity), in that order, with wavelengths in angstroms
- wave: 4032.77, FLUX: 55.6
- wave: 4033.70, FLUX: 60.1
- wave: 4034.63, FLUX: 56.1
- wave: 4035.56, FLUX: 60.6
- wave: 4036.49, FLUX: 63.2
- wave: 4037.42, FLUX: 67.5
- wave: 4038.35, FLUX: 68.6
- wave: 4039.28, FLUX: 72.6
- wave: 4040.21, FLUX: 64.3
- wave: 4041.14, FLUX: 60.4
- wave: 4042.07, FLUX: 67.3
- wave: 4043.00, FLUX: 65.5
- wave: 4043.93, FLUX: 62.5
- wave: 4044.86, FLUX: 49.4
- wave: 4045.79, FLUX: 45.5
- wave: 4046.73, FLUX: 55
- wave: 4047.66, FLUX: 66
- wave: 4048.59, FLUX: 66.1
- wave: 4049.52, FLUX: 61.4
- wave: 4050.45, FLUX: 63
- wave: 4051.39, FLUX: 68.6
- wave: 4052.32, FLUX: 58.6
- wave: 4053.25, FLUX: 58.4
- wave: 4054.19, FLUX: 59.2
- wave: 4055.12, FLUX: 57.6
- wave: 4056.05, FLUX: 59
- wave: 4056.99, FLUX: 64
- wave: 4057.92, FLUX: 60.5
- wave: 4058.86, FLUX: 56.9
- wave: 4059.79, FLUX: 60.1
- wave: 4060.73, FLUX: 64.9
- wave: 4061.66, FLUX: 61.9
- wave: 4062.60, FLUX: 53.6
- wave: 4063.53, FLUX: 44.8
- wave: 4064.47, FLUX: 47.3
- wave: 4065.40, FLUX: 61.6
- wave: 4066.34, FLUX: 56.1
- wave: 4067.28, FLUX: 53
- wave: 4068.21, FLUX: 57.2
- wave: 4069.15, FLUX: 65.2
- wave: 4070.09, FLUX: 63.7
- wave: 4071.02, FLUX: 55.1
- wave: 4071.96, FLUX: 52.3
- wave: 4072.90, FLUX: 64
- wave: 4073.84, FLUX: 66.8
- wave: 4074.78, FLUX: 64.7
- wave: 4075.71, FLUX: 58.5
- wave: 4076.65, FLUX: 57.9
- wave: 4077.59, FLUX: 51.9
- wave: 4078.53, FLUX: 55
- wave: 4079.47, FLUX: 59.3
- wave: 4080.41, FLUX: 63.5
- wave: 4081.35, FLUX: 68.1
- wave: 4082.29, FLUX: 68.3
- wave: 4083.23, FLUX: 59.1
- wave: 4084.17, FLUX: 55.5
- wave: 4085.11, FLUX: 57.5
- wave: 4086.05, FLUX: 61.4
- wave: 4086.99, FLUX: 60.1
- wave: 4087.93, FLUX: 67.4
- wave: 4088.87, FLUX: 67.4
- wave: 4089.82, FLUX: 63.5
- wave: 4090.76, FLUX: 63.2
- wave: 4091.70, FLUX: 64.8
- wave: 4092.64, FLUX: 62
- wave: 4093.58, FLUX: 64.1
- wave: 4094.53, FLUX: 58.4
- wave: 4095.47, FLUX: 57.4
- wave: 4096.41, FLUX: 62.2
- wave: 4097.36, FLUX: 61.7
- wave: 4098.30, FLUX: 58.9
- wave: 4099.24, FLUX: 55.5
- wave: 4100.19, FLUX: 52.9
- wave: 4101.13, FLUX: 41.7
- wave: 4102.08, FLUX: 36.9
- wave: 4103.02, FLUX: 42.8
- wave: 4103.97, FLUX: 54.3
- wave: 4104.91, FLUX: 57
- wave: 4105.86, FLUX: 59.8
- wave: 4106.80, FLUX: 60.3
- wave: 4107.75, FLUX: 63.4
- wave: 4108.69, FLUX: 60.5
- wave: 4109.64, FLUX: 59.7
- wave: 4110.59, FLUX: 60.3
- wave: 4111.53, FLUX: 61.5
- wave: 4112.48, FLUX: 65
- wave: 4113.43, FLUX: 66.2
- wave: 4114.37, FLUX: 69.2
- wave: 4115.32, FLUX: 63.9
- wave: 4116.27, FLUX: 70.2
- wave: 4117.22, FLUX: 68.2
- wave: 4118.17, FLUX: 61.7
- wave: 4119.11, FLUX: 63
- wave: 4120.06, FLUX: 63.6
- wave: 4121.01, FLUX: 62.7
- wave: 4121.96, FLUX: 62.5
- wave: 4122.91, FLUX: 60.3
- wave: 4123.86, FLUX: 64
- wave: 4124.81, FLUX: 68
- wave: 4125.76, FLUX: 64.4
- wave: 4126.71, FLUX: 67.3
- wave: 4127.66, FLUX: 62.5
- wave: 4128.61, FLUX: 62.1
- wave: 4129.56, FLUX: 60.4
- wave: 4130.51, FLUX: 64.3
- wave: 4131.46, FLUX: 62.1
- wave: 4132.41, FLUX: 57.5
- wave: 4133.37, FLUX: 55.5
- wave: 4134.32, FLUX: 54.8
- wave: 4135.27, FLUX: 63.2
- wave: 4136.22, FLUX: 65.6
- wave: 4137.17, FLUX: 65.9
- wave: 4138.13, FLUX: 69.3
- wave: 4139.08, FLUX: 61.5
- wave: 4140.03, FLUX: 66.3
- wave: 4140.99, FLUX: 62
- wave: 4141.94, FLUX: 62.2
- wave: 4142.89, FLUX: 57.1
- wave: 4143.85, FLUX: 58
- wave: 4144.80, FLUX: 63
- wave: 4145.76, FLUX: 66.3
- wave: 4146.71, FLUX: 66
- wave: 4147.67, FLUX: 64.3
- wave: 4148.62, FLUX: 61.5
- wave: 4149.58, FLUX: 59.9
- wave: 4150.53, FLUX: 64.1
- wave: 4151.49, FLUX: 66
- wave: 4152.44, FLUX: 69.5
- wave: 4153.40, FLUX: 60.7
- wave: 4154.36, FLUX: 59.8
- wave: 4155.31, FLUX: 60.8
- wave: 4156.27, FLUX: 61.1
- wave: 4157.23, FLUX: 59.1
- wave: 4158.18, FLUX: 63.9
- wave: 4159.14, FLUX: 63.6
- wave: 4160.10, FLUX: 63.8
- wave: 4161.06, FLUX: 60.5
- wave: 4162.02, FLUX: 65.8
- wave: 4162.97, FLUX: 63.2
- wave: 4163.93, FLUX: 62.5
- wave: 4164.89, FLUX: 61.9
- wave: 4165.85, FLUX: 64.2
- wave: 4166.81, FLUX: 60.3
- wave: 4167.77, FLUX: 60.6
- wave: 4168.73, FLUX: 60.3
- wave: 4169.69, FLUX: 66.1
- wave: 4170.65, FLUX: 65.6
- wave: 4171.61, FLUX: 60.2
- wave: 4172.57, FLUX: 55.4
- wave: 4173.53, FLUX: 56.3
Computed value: 0.3 angstroms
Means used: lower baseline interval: 59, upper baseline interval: 62.4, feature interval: 60.2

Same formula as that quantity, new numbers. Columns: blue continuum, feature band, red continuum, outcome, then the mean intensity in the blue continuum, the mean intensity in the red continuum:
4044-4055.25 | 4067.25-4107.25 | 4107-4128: 1.88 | 59.2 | 64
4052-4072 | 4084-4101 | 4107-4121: 0.25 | 57.9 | 63.9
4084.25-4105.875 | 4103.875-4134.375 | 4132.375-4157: -1.27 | 57.8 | 62.4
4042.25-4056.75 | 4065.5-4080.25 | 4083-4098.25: 0.48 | 59.9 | 61.6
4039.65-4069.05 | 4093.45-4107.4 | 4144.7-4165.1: 1.41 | 59.1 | 63.1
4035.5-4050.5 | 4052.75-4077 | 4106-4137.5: 1.51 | 62.3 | 63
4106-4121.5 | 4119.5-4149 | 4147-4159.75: 0.20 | 63.6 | 62.7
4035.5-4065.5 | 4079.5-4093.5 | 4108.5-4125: -0.13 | 60.5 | 63.9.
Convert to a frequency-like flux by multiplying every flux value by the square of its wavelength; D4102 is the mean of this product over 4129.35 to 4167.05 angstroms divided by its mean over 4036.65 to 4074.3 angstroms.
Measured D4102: 1.1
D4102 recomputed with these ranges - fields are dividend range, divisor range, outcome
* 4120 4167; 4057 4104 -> 1.11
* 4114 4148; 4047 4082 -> 1.10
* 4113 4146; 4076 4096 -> 1.06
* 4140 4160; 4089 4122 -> 1.07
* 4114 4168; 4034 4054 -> 1.07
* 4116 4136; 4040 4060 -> 1.08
